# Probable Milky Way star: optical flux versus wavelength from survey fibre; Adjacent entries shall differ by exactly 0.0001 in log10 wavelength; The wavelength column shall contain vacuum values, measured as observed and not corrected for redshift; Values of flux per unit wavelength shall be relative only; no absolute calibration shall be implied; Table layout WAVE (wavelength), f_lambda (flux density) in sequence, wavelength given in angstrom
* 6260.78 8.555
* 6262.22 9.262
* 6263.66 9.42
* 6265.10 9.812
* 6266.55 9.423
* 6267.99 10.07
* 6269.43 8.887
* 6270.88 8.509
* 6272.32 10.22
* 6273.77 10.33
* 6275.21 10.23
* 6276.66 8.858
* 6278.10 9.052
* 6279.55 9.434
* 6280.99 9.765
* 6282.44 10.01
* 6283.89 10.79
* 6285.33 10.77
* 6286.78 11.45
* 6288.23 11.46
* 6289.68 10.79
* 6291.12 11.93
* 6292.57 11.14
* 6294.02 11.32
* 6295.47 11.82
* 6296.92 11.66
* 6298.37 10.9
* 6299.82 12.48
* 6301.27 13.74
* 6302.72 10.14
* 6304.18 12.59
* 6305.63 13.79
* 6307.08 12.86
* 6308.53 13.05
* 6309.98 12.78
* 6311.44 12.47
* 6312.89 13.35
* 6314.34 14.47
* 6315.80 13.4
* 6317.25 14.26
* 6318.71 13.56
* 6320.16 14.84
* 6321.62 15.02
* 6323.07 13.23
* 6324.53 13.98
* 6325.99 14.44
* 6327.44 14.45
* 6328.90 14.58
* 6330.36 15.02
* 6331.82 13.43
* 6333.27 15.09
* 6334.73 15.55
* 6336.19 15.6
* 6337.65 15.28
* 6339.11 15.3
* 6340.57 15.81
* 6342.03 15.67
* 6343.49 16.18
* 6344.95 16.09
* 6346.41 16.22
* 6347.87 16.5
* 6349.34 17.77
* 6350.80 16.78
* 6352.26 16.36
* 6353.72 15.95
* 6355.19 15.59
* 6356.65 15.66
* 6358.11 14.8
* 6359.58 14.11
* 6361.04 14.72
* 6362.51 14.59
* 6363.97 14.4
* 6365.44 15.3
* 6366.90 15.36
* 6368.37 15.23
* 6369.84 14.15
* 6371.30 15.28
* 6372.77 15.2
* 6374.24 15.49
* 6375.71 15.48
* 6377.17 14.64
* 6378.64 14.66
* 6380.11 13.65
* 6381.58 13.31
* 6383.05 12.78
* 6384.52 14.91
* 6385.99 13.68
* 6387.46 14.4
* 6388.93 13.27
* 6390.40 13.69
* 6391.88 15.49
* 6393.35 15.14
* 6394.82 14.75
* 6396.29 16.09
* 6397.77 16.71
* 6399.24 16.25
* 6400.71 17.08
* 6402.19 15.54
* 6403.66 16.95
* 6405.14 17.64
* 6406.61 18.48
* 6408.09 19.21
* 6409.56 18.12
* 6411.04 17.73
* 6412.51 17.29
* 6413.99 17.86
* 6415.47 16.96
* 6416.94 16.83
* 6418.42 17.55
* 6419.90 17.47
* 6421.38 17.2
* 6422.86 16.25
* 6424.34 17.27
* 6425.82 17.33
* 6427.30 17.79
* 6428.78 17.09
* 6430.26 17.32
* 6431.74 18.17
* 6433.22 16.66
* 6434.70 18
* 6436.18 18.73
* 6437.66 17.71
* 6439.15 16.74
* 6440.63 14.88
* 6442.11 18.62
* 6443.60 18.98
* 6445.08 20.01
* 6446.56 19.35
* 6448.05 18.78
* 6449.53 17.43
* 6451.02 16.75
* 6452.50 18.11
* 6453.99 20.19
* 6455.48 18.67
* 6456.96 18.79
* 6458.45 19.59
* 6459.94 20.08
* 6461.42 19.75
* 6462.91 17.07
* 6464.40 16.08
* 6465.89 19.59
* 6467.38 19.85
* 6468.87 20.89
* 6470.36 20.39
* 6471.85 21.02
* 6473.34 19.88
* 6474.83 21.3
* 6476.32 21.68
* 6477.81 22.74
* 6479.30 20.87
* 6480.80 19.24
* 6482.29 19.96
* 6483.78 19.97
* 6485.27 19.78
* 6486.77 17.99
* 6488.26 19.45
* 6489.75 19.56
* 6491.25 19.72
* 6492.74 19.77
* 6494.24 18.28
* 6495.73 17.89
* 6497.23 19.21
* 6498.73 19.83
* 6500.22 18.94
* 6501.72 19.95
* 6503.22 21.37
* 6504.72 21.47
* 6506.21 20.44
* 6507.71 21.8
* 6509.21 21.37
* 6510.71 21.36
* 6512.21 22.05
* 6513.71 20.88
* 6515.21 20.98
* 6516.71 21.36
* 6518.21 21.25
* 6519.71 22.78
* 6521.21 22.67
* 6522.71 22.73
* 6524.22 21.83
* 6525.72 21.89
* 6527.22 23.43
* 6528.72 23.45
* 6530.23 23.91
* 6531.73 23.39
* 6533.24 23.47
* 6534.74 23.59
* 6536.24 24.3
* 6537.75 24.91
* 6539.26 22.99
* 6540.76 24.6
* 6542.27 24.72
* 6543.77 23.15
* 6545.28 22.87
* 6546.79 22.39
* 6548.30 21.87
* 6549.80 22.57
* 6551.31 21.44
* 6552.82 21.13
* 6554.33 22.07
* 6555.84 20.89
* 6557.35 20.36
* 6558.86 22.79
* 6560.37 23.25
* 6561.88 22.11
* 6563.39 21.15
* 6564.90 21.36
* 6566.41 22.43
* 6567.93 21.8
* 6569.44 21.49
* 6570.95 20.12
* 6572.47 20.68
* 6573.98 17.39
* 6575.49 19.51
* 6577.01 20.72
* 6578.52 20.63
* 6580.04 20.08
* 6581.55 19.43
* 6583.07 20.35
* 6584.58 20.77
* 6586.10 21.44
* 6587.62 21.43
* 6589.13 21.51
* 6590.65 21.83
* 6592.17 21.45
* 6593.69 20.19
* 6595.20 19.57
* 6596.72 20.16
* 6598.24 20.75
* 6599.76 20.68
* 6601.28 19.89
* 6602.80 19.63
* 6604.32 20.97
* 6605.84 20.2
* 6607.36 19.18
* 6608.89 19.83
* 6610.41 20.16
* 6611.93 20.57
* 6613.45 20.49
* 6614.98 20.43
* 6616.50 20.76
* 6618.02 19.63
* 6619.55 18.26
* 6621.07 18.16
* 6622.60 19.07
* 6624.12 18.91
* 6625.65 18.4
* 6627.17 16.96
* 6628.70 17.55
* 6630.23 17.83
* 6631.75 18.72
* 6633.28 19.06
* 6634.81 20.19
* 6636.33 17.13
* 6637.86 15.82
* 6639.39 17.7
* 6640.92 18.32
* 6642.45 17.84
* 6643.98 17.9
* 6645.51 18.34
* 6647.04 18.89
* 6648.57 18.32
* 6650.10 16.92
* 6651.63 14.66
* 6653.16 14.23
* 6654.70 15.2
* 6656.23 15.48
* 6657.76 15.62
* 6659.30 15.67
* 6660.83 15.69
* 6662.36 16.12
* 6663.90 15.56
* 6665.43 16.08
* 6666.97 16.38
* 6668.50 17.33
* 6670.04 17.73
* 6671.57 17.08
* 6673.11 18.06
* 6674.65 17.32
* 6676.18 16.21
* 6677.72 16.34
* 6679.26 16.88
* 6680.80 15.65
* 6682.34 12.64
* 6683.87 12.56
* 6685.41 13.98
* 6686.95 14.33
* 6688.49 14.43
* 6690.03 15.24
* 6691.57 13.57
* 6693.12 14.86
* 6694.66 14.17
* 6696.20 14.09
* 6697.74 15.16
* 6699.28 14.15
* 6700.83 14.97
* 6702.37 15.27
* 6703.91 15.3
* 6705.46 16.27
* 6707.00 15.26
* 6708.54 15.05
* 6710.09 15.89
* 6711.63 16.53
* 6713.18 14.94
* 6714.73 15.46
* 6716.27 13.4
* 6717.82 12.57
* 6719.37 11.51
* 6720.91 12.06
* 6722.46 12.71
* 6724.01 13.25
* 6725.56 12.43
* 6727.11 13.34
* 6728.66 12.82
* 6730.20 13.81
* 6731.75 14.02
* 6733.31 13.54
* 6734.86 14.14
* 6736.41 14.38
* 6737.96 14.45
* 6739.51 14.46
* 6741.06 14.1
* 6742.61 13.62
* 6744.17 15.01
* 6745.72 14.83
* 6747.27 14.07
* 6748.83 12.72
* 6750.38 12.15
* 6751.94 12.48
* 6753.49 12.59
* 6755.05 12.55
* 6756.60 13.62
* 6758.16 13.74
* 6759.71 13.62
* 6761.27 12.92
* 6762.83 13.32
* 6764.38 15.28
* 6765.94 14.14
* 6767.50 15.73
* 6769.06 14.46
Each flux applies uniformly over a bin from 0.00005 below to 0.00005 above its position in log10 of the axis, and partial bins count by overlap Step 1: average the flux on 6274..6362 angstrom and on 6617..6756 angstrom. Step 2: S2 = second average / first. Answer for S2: 1.15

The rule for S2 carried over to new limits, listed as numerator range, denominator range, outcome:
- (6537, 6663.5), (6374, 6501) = 1.11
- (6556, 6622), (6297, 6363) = 1.42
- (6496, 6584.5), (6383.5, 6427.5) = 1.32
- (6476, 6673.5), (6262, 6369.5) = 1.53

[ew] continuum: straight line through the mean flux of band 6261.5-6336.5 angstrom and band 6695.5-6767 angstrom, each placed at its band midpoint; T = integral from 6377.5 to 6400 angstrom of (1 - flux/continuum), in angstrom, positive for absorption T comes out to -3.9 angstrom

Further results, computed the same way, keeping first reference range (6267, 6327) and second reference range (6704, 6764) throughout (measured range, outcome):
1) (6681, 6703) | -1.1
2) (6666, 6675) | -2.5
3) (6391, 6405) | -4.3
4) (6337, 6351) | -4.8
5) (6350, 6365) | -4.0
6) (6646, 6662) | -3.2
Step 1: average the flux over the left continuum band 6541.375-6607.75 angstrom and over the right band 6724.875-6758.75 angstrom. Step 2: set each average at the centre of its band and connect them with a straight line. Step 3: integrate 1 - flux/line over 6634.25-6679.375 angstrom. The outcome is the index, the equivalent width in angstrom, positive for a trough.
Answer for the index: 1.5 angstrom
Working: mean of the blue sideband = 21.1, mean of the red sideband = 13.6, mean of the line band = 16.8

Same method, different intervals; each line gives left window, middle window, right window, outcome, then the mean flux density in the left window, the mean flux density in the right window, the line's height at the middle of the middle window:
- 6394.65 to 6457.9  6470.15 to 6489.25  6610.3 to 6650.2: -2.63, 17.6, 18.6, 17.9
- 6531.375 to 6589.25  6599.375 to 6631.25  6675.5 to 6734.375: -0.69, 21.8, 14.3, 19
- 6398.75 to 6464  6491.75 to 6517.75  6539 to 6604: -1.02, 17.8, 21.3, 19.6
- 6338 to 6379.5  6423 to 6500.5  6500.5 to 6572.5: 1.82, 15.5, 22.2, 19.4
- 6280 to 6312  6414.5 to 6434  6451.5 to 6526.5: 0.15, 11.7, 20.2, 17.4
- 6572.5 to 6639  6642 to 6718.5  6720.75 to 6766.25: 3.41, 19.7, 13.6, 16.4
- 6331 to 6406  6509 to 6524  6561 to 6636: -2.77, 15.3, 20.1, 18.4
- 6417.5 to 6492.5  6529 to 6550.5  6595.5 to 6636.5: -4.91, 18.8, 19.4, 19.1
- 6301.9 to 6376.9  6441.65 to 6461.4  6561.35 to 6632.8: -2.14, 14.7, 20.1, 17.1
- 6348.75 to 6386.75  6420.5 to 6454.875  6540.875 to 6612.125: -1.56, 15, 21.1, 17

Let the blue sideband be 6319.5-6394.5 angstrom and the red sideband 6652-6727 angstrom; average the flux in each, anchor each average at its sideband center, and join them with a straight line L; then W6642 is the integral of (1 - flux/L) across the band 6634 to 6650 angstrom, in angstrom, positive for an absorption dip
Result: -3.2 angstrom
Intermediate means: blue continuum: 15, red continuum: 15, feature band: 18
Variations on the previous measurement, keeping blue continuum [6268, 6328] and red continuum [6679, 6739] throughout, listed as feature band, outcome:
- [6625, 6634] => -2.8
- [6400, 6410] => -4.1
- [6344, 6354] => -3.6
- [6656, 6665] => -1.2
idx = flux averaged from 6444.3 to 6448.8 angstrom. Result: 19.4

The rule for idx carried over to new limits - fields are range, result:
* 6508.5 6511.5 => 21.4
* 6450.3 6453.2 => 17.5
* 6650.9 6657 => 14.9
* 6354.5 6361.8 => 15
